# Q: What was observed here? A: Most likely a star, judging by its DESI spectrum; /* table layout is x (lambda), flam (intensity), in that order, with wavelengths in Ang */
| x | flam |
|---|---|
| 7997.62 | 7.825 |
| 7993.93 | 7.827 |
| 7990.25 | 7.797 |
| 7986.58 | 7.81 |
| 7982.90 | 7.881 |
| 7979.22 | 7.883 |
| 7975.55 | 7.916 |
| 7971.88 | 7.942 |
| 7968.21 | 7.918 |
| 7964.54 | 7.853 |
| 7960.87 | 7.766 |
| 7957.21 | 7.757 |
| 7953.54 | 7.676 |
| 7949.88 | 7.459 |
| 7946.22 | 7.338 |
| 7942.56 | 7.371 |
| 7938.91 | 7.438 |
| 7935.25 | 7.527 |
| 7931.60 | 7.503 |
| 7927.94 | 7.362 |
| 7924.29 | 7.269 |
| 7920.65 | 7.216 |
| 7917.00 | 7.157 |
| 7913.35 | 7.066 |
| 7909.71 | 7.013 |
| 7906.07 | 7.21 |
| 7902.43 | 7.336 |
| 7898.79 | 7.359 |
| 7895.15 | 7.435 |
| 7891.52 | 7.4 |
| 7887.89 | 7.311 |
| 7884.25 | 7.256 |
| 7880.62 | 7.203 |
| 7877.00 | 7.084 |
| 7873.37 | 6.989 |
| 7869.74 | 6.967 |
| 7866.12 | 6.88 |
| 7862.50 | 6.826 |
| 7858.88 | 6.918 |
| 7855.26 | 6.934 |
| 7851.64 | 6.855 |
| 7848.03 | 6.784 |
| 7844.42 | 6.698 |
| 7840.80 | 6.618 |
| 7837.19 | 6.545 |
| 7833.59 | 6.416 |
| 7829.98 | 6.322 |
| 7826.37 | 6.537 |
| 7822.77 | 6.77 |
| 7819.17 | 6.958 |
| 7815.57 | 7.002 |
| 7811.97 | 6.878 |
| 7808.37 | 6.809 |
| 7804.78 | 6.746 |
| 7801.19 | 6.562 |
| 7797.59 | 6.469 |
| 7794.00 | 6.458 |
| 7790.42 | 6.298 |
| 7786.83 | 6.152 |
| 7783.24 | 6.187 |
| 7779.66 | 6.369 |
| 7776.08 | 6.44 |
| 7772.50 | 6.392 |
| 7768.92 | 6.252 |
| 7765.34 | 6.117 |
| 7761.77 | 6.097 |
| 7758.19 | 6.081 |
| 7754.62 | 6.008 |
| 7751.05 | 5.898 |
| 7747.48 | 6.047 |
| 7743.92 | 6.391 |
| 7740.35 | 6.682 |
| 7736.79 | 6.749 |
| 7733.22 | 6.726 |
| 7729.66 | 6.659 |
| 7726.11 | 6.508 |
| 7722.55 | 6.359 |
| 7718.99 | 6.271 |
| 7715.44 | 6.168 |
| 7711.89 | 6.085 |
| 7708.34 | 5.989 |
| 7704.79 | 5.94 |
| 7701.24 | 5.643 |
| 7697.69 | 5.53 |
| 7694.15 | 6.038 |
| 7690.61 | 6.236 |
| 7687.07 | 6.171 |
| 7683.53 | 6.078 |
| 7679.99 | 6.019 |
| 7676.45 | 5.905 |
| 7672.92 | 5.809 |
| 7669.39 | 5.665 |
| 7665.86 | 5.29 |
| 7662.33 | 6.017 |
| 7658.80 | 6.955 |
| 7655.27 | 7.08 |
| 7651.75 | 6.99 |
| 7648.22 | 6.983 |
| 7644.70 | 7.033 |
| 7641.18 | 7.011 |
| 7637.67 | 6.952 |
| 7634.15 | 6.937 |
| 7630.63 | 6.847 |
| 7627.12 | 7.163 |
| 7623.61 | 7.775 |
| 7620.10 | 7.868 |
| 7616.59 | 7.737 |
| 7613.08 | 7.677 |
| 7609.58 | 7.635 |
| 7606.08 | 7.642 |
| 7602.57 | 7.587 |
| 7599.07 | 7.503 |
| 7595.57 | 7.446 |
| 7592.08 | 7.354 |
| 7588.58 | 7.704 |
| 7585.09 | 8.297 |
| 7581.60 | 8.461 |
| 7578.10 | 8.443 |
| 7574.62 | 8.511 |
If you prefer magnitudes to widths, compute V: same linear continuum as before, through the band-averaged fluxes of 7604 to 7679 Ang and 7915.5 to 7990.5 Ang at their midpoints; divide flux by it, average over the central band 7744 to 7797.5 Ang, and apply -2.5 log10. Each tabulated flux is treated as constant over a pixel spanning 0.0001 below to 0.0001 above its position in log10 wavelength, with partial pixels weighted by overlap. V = 0.16 mag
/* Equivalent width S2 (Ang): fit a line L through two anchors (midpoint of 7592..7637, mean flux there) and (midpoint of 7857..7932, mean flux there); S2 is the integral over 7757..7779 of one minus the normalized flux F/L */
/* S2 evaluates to 3.2 Ang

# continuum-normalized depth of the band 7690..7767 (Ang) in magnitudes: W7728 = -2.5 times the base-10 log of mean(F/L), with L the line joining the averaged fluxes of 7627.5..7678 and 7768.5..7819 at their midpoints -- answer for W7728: 0.06 mag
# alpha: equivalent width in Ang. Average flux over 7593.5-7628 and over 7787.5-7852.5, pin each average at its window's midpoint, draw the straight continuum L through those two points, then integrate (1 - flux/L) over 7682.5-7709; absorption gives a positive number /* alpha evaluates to 4.7 Ang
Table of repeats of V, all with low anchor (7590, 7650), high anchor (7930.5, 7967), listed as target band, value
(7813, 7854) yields 0.12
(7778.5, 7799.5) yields 0.18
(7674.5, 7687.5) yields 0.22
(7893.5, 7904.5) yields 0.03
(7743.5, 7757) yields 0.22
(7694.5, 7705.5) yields 0.28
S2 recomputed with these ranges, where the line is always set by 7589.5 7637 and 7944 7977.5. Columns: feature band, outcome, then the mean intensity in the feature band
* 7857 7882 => 2.24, 6.98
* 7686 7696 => 1.84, 6.15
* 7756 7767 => 2.15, 6.1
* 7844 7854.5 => 1.16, 6.81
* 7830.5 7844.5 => 2.03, 6.53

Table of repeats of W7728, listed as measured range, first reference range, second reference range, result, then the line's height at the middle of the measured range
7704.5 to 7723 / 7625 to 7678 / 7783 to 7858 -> 0.08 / 6.6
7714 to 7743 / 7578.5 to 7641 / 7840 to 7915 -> 0.13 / 7.34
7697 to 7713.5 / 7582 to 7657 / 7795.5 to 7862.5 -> 0.21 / 7.13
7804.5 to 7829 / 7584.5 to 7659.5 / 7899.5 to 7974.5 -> 0.10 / 7.42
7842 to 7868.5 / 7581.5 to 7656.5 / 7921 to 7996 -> 0.11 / 7.58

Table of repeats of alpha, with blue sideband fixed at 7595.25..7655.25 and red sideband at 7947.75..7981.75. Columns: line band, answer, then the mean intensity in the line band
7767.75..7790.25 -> 3.7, 6.3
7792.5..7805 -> 1.7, 6.54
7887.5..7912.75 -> 1.4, 7.29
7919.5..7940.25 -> 1.0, 7.39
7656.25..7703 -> 9.1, 5.97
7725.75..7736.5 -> 1.2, 6.66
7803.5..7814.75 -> 1.1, 6.83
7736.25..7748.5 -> 1.7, 6.47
